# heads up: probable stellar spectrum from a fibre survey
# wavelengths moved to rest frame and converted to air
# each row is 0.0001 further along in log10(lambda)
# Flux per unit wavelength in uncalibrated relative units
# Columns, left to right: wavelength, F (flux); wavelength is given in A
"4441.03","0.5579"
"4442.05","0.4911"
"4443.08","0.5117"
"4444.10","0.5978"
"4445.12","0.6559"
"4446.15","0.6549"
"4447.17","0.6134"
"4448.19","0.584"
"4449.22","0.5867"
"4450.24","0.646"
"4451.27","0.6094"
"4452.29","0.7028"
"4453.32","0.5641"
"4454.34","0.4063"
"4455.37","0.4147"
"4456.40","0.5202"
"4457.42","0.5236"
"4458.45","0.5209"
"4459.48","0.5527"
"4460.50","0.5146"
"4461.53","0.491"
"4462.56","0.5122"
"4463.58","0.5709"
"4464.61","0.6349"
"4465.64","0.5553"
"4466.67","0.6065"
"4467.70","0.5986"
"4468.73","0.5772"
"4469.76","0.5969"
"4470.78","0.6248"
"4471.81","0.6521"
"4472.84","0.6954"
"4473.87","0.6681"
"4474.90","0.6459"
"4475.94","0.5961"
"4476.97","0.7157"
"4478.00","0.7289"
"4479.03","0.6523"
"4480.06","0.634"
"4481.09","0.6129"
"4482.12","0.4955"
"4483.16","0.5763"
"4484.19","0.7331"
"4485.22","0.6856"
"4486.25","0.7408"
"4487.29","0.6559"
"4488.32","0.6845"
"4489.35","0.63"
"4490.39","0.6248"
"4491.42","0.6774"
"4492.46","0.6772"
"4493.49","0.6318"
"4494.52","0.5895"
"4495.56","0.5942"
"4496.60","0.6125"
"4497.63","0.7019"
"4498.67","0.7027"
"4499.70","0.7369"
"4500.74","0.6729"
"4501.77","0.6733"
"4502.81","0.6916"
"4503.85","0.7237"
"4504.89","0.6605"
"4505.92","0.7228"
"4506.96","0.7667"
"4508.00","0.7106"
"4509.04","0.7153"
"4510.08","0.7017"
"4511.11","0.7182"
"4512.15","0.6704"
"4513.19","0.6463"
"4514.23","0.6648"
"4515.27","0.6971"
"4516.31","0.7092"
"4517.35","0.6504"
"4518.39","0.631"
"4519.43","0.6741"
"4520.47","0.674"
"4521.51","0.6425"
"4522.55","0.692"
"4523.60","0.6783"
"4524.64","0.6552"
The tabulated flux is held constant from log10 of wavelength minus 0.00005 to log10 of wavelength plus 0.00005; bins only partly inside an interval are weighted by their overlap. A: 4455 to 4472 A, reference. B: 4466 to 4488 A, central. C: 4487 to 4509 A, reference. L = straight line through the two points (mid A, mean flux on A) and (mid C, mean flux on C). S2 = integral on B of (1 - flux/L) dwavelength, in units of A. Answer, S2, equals -1.5 A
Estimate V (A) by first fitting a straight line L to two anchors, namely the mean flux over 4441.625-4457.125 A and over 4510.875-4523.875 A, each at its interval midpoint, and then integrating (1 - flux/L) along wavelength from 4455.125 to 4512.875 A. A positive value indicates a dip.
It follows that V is -1.29 A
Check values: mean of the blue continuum 0.57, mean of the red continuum 0.671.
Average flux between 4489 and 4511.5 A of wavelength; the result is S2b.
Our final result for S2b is 0.679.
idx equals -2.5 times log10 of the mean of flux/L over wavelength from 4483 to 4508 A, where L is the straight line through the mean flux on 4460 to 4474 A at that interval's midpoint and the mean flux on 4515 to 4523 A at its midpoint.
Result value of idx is -0.07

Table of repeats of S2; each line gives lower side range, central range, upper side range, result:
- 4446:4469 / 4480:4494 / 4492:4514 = -0.17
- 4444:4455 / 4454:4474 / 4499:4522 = 1.95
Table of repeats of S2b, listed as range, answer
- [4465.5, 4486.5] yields 0.638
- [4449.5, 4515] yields 0.633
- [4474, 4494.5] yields 0.651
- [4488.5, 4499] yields 0.644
